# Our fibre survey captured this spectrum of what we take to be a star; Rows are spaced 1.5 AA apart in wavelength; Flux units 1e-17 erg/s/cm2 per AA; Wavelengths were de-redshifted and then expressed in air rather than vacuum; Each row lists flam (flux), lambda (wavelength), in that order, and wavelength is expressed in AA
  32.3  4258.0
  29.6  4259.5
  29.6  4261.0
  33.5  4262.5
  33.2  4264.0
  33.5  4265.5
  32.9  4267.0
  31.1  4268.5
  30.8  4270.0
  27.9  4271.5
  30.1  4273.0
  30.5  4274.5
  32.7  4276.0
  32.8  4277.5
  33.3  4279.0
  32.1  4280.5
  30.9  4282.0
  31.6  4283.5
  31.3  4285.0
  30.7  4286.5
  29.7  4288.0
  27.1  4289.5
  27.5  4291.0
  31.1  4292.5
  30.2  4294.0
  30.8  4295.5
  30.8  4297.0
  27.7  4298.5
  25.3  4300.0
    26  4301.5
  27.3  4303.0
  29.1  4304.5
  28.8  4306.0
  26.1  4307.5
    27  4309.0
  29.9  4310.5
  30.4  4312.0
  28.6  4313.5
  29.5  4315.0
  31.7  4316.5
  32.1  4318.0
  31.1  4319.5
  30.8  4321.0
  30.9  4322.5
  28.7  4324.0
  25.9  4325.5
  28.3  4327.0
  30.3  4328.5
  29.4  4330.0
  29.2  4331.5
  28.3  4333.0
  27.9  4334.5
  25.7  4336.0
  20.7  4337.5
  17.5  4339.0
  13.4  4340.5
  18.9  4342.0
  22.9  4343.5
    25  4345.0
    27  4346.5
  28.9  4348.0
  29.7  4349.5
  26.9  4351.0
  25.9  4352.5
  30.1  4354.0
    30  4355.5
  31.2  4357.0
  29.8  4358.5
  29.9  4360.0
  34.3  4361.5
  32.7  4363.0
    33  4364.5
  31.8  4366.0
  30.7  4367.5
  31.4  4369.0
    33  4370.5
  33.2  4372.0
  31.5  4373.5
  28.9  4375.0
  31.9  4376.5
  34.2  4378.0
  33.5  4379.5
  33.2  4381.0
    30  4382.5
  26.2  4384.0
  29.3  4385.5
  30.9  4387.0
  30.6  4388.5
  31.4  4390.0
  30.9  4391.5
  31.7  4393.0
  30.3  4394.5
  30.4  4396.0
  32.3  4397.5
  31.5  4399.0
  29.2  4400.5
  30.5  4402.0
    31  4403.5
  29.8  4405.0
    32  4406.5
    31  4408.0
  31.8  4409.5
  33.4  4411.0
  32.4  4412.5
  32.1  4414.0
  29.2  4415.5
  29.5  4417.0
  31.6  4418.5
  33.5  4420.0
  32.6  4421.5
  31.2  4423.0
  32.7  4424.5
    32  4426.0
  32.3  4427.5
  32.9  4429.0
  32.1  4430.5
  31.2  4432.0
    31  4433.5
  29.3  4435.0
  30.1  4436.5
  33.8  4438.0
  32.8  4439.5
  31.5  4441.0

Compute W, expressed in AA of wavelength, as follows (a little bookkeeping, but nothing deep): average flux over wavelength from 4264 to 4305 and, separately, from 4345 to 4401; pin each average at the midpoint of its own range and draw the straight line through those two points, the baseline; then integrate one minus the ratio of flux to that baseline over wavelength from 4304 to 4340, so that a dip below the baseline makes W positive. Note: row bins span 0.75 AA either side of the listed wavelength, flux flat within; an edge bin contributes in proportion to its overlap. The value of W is 2.7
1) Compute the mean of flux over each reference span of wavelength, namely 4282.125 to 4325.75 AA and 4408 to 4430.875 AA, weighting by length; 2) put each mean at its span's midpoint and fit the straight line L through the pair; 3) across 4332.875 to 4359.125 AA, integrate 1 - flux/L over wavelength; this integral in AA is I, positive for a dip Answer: 4.2 AA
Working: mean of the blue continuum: 29.3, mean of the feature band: 25.5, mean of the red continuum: 31.9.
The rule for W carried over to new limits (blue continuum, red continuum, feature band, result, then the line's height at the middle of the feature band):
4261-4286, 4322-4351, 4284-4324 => -0.8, 28.8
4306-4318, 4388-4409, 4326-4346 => 3.5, 29.7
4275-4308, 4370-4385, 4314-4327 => 0.2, 30.3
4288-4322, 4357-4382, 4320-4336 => 0.7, 30.1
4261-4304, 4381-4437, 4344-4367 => 0.8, 30.8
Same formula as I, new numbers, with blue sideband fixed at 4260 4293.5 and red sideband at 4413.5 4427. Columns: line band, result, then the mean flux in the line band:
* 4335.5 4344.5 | 3.3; 19.8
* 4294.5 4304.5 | 1.0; 28.1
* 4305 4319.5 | 0.8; 29.4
